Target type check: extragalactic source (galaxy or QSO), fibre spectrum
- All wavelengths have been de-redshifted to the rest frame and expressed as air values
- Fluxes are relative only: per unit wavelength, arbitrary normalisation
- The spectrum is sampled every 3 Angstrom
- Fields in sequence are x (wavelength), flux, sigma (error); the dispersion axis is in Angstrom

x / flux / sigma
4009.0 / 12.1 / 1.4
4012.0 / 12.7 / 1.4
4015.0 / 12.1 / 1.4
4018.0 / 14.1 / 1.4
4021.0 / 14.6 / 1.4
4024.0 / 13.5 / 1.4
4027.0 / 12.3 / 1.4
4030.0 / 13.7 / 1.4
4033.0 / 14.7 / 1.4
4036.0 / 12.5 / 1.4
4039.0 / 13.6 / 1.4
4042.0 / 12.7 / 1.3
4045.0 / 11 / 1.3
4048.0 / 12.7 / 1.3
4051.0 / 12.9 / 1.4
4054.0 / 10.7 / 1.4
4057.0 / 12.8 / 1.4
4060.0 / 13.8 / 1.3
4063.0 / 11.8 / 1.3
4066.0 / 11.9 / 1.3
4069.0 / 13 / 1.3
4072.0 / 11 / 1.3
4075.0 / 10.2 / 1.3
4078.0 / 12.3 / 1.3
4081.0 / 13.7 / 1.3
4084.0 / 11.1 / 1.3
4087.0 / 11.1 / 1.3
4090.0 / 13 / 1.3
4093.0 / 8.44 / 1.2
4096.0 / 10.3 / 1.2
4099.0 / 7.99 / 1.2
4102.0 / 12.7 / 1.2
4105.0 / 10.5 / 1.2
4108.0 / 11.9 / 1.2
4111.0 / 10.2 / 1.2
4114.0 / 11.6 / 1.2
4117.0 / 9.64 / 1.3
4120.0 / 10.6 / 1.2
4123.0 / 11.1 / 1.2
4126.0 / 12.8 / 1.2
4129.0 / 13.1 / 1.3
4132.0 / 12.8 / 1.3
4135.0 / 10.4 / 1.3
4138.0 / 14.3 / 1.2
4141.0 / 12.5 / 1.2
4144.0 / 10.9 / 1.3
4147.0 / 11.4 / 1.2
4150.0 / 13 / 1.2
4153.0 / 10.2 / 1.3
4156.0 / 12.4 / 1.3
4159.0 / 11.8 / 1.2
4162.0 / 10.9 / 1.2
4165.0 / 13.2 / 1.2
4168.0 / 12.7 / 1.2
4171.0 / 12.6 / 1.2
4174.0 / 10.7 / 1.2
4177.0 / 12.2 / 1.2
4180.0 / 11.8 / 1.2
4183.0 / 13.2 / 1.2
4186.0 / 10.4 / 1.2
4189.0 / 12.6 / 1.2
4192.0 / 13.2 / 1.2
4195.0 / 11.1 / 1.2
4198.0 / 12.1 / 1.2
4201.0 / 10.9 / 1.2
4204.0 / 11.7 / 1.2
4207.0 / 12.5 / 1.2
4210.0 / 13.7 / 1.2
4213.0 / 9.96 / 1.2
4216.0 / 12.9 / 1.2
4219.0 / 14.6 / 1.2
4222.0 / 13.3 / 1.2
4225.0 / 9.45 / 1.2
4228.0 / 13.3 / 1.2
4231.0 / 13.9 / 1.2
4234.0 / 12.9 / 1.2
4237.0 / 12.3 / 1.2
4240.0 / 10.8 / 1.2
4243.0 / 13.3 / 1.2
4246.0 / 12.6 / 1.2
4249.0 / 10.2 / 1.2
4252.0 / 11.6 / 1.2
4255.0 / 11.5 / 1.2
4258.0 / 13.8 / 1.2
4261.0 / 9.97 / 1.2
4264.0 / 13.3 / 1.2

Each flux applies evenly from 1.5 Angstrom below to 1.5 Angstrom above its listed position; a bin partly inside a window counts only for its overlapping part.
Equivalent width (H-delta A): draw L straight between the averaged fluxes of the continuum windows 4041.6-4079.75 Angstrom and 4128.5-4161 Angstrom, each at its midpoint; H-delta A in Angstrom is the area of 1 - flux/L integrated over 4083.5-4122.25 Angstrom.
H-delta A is 4.32 Angstrom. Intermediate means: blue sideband 12.1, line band 10.7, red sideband 12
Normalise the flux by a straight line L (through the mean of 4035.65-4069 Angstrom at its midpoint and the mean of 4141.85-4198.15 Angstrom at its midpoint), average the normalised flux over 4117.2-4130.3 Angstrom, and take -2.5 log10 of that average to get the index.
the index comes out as 0.04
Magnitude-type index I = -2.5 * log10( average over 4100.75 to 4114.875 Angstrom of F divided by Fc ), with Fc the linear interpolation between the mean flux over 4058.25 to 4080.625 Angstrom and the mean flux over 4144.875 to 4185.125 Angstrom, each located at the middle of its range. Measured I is 0.065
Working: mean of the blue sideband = 12.1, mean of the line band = 11.3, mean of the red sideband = 12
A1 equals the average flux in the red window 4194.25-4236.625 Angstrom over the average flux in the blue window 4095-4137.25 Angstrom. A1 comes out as 1.1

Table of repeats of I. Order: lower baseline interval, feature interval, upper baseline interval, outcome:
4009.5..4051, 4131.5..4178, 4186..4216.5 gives 0.025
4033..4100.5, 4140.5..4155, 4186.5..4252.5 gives 0.042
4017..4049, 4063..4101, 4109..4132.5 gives 0.094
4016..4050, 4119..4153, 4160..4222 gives 0.045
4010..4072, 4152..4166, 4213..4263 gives 0.068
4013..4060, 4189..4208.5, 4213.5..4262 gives 0.037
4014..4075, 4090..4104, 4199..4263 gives 0.224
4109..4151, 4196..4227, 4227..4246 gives 0.033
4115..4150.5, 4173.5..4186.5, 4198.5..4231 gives 0.025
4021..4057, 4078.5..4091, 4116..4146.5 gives 0.012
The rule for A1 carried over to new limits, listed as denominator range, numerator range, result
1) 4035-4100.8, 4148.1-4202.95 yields 1.02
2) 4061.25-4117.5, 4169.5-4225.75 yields 1.08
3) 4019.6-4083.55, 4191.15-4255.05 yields 0.97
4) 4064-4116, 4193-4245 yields 1.10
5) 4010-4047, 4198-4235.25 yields 0.95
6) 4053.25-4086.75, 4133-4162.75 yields 0.98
